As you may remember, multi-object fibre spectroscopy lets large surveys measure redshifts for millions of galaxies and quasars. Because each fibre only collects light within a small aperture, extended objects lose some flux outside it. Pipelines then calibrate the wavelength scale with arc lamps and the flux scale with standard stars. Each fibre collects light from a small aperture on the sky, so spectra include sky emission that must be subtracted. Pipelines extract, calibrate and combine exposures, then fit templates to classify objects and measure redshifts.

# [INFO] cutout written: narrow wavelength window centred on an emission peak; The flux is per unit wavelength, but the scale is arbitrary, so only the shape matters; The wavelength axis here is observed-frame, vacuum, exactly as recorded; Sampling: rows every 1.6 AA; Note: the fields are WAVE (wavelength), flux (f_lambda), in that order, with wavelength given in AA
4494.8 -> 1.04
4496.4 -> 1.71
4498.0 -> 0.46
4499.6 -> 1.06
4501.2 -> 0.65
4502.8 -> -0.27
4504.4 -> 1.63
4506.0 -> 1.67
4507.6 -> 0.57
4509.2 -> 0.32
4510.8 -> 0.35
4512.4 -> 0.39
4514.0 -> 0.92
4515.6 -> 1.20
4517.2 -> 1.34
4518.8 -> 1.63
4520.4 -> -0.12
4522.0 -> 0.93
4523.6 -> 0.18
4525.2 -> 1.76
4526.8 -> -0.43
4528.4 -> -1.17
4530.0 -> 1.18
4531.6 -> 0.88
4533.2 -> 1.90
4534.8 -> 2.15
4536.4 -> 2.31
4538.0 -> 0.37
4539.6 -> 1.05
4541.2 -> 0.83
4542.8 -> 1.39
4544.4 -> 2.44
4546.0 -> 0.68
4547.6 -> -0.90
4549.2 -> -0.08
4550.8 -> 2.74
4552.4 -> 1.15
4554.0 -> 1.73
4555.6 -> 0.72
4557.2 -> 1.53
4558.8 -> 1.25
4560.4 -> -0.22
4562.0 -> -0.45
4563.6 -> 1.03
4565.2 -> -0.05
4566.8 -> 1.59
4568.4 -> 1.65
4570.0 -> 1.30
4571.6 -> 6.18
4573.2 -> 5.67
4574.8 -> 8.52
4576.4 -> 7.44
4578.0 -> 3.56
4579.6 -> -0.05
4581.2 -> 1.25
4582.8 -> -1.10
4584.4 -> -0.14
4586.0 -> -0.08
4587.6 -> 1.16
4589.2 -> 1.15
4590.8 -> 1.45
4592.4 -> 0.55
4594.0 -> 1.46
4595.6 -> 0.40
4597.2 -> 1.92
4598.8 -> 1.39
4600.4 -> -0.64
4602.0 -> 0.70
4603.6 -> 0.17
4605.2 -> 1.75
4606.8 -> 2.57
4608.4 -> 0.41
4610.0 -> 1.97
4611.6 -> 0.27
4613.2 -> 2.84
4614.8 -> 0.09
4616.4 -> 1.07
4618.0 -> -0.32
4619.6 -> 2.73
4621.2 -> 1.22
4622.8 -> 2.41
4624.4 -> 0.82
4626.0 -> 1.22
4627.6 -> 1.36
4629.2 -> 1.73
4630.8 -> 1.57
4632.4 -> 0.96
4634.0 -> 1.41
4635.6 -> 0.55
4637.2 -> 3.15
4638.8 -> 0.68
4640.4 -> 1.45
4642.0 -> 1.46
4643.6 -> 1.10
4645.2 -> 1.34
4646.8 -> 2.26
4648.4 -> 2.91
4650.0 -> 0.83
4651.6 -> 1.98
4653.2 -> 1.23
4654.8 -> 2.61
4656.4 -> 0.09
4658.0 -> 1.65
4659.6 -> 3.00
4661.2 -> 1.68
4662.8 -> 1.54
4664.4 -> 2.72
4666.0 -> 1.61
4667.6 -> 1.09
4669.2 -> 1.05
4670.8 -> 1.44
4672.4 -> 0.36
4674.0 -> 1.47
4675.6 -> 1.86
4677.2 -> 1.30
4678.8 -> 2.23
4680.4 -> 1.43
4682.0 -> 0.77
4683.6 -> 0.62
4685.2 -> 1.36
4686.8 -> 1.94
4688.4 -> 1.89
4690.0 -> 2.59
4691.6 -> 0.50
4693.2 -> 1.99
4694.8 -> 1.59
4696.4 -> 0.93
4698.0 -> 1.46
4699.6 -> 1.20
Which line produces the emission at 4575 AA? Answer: [O II]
